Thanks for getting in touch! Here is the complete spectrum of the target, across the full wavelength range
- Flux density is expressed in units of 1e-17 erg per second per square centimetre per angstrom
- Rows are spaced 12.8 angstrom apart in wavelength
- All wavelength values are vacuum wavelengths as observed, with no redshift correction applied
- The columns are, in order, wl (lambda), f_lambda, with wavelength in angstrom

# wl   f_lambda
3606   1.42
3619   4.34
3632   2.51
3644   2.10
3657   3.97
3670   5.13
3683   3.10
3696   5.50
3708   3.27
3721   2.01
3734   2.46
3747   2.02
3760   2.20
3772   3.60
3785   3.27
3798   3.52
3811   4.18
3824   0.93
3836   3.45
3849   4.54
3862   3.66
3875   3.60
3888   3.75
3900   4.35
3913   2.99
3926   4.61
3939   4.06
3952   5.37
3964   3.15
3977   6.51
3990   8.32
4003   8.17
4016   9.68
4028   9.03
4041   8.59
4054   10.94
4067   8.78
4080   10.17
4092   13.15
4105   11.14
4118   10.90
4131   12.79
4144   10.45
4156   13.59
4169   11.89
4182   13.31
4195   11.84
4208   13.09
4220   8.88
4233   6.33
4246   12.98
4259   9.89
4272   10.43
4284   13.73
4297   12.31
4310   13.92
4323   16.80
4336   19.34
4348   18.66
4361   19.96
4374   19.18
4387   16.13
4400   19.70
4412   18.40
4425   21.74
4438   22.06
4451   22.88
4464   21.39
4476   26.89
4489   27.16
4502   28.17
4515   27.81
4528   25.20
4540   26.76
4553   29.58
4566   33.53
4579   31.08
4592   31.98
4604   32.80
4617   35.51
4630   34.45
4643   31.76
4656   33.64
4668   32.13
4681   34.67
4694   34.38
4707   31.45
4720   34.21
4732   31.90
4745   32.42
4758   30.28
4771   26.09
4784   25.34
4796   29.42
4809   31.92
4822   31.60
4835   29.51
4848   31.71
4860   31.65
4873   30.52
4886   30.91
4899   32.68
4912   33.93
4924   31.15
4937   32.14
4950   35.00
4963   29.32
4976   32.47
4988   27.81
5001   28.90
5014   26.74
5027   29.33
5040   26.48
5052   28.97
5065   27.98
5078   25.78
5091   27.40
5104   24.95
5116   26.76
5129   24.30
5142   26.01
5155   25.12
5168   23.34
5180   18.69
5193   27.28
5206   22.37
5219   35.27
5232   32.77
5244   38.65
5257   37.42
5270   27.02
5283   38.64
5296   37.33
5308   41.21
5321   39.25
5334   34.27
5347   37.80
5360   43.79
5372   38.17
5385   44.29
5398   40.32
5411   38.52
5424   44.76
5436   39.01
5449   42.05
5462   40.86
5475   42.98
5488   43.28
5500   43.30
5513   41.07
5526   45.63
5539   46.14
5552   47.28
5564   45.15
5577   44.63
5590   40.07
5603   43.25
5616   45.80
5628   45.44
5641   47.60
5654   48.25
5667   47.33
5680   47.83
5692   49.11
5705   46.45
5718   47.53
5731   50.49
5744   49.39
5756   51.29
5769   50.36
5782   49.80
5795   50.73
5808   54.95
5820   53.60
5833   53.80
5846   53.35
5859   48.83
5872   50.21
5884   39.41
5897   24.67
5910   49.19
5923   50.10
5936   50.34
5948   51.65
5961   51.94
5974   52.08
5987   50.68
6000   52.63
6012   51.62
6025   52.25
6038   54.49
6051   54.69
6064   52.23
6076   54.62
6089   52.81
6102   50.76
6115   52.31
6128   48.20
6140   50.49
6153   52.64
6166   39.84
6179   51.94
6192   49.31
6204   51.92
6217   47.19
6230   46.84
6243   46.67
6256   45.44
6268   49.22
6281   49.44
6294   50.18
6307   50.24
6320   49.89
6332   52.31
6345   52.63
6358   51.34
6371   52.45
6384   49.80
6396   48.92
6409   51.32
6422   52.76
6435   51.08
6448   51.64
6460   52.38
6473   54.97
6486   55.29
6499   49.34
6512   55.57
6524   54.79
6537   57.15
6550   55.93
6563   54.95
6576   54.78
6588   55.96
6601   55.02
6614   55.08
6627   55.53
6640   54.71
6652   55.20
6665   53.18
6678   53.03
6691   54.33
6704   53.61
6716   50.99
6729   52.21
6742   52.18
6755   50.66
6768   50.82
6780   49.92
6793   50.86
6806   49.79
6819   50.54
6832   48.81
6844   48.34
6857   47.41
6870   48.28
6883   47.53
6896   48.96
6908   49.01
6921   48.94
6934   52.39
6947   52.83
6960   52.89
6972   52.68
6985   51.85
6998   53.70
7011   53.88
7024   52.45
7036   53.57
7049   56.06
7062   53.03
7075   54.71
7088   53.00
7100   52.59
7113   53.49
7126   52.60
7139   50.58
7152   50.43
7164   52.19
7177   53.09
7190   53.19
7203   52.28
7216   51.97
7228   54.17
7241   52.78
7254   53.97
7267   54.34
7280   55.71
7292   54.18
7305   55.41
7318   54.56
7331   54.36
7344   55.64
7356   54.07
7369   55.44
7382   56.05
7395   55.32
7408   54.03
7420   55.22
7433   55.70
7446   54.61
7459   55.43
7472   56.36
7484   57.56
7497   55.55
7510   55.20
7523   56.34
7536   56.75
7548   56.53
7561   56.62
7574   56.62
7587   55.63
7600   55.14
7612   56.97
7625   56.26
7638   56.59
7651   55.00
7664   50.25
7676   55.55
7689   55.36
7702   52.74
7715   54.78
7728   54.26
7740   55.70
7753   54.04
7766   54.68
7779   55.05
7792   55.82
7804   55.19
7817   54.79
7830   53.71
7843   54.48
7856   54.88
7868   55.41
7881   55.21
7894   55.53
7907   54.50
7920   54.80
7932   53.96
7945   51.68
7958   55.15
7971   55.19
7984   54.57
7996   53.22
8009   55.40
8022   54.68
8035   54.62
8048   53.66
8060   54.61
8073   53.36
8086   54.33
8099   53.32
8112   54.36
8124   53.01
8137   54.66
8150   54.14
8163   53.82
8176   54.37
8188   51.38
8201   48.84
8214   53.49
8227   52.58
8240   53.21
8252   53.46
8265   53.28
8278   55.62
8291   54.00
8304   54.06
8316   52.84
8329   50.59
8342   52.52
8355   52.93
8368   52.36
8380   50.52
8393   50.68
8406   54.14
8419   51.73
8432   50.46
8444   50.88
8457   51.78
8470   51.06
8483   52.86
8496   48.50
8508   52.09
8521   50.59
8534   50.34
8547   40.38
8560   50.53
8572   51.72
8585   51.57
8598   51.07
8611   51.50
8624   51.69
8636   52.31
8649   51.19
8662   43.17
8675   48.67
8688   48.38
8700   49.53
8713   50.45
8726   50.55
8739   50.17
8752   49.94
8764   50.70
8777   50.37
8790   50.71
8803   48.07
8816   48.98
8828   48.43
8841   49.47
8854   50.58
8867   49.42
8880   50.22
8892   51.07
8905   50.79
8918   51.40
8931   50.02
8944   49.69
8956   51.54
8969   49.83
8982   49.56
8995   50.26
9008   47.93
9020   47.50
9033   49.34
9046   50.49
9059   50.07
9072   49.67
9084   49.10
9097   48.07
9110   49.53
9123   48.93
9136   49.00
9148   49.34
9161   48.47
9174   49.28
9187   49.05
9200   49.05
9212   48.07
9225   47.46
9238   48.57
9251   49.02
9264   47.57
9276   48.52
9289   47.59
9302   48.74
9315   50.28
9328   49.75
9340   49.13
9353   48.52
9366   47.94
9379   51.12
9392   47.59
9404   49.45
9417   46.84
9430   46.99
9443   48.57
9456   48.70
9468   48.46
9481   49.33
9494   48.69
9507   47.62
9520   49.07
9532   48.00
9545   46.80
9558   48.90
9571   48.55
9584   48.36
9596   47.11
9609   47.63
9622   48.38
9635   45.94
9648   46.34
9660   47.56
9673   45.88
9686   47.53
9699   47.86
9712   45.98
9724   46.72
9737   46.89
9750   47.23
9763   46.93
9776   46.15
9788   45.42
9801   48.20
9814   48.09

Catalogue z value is 0.00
